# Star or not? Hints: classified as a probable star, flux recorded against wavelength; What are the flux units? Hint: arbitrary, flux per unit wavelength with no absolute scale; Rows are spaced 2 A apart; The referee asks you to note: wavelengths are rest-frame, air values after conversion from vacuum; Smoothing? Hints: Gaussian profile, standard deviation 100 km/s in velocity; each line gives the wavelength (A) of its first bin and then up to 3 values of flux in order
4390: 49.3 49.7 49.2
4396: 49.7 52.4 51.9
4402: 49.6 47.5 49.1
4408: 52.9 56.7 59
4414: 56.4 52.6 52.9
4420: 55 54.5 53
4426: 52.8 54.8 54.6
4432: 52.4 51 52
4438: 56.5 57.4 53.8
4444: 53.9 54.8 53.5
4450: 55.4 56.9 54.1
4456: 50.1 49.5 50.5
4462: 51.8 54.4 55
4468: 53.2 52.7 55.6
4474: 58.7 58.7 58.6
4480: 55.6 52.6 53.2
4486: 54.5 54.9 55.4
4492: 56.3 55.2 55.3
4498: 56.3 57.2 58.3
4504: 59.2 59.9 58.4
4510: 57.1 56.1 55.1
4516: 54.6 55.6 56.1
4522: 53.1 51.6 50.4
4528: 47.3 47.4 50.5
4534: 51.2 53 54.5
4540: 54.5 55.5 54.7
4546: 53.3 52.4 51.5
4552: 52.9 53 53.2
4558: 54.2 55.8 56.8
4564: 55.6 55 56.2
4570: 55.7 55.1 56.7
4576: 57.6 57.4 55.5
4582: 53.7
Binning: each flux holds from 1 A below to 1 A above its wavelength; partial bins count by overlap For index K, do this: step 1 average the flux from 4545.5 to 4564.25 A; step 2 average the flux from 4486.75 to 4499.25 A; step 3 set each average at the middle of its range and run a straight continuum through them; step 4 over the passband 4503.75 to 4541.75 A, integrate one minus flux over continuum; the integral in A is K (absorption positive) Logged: 0.6 A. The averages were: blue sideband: 55.6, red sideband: 53.8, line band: 53.9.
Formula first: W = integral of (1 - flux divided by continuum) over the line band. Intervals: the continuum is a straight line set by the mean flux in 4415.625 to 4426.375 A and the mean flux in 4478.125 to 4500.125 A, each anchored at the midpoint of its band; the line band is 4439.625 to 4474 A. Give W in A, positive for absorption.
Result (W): 0.4 A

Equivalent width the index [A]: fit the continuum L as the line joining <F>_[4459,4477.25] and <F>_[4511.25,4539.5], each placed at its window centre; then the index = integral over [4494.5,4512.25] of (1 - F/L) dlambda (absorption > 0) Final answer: -1.4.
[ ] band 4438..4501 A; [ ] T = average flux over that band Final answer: 54.7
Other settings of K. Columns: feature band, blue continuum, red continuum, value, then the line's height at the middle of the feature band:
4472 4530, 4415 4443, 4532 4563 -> -1.8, 53.7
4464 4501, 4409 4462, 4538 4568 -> -1.0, 54.1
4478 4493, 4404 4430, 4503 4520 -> 0.3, 56.1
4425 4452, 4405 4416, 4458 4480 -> 0.2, 54.7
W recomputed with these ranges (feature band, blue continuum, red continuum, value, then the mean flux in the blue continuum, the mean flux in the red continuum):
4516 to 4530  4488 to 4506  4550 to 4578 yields 1.0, 56.7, 55.2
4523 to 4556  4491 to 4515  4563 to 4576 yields 2.5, 57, 55.9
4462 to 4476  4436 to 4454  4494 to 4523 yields 0.2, 55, 56.5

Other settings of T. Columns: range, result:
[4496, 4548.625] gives 54.4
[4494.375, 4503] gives 56.7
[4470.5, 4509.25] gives 56.5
